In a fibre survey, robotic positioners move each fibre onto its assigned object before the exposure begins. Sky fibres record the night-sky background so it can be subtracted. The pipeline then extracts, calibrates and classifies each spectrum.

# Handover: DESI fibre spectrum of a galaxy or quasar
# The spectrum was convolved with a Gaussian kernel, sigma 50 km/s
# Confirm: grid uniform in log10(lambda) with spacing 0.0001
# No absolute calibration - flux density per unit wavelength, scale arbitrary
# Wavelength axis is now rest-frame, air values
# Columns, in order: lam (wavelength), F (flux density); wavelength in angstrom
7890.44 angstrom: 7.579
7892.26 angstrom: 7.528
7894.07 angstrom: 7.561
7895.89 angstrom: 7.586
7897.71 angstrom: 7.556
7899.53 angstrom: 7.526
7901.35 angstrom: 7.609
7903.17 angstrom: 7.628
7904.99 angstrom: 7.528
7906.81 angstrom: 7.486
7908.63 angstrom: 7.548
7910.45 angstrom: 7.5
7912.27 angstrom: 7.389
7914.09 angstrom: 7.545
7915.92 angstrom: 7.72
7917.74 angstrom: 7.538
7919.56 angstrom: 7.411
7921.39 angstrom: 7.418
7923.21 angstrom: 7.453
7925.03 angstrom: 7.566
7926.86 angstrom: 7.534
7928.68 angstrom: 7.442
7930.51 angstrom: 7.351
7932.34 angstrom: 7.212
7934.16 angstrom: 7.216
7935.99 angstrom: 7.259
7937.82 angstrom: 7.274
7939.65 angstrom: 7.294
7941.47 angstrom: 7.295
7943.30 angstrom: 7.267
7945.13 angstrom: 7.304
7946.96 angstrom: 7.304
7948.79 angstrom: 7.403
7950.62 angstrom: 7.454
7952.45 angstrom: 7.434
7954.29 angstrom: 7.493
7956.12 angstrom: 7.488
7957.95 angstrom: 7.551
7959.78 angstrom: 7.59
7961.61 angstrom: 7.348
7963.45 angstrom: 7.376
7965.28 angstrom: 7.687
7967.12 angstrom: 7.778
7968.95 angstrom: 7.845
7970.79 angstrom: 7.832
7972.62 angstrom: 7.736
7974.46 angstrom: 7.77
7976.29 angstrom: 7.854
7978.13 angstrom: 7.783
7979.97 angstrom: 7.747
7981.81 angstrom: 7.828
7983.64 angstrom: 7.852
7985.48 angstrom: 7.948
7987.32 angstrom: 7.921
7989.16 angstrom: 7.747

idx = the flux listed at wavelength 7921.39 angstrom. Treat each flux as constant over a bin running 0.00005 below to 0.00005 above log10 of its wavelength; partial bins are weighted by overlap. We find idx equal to 7.418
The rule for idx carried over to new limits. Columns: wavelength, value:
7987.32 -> 7.921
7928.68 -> 7.442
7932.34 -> 7.212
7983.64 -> 7.852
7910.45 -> 7.5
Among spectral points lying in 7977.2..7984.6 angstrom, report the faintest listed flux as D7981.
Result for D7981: 7.747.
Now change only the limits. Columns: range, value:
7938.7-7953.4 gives 7.267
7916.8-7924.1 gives 7.411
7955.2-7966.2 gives 7.348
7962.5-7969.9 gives 7.376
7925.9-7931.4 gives 7.351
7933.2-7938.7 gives 7.216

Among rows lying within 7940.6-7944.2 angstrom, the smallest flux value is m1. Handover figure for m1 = 7.267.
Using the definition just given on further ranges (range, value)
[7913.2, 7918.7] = 7.538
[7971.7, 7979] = 7.736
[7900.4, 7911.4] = 7.486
